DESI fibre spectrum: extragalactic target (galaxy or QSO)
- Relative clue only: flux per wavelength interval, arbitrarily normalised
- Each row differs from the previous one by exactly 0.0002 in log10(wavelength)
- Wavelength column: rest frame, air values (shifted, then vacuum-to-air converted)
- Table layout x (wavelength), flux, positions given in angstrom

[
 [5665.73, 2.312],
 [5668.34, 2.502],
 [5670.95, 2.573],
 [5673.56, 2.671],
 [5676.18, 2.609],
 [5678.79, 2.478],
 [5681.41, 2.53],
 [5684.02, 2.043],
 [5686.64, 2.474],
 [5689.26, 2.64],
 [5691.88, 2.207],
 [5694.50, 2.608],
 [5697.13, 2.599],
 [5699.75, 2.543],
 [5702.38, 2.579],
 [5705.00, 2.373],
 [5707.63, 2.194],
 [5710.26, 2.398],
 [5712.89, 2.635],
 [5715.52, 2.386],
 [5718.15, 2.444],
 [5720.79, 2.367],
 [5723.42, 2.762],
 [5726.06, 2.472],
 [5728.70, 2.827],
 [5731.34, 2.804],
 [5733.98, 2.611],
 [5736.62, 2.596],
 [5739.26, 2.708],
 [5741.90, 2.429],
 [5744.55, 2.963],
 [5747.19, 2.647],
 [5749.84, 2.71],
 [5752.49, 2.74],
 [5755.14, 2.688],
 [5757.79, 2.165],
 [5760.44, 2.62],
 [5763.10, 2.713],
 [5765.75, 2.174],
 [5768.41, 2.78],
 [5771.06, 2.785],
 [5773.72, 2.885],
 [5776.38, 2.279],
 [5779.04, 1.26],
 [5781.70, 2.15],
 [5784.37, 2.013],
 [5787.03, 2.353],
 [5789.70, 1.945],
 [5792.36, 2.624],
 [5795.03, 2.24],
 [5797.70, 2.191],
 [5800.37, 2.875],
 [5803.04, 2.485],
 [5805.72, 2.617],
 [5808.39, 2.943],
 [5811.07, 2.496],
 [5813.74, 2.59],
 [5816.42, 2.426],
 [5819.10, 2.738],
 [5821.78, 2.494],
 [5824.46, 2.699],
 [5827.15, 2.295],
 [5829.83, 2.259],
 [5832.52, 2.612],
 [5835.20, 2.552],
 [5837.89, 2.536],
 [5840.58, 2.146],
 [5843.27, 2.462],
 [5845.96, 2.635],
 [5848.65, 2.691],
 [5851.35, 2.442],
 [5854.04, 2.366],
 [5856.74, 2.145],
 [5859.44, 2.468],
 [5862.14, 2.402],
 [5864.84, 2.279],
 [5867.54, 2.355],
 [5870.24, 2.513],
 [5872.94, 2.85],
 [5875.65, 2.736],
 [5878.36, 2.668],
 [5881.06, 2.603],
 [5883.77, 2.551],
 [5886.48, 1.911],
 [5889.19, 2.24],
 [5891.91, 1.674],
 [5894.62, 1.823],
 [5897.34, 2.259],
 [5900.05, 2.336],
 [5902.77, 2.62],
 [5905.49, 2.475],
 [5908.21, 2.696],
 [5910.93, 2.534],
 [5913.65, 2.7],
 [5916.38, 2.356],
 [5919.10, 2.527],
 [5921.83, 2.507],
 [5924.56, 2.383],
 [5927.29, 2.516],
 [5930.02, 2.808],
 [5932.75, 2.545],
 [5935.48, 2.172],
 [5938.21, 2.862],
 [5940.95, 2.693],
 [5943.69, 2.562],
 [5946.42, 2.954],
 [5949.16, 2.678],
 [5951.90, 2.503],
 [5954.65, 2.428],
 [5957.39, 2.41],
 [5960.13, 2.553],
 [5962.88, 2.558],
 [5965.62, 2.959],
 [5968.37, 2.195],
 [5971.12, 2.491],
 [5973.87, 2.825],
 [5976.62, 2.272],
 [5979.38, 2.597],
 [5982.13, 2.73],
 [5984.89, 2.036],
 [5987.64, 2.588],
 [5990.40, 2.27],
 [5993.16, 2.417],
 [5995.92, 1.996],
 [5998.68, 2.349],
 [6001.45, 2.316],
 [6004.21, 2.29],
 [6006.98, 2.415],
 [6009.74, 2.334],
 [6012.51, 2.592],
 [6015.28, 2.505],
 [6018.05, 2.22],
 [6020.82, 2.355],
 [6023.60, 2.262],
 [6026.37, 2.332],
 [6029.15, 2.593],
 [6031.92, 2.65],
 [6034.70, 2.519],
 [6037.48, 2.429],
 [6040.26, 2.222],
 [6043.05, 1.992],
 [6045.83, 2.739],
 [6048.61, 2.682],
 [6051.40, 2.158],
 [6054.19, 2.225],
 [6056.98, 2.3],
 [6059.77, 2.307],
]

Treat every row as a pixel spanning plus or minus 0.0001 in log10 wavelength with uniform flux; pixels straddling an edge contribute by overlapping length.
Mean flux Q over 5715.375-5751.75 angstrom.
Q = 2.63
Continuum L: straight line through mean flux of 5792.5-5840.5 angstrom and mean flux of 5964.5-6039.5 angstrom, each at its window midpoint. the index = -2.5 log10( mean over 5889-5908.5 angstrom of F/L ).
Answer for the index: 0.11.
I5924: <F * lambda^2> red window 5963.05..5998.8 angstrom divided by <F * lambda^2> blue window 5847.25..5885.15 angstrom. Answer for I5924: 1.0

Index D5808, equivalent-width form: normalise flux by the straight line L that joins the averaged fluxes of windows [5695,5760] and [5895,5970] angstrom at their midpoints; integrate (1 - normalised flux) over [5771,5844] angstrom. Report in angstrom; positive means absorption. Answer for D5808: 3.9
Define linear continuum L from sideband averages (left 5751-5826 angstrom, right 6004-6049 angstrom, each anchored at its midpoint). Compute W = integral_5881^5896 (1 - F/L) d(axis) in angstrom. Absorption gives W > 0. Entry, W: 2.2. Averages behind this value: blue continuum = 2.46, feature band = 2.09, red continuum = 2.42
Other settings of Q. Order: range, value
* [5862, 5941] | 2.45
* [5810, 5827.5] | 2.55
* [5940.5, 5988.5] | 2.55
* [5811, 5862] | 2.47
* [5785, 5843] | 2.48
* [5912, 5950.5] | 2.59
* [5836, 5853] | 2.49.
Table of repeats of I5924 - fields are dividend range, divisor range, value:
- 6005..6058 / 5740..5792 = 1.07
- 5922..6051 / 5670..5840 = 1.07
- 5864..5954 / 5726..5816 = 1.04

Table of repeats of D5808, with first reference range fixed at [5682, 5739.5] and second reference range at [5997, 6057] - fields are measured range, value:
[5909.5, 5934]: -1.17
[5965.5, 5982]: -0.91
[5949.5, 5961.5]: -0.39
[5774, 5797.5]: 3.15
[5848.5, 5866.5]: 0.54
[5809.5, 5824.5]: -0.61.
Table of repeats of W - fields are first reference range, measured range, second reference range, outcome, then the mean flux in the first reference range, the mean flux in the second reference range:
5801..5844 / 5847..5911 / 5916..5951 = 4.0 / 2.53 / 2.59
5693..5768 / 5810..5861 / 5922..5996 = 1.4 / 2.56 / 2.53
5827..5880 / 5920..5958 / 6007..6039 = -1.9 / 2.48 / 2.43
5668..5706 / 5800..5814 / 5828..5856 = -1.1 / 2.5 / 2.46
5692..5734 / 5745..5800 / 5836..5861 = 1.6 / 2.53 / 2.43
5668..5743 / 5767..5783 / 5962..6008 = 0.9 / 2.52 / 2.43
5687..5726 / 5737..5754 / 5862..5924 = -1.6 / 2.48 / 2.42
